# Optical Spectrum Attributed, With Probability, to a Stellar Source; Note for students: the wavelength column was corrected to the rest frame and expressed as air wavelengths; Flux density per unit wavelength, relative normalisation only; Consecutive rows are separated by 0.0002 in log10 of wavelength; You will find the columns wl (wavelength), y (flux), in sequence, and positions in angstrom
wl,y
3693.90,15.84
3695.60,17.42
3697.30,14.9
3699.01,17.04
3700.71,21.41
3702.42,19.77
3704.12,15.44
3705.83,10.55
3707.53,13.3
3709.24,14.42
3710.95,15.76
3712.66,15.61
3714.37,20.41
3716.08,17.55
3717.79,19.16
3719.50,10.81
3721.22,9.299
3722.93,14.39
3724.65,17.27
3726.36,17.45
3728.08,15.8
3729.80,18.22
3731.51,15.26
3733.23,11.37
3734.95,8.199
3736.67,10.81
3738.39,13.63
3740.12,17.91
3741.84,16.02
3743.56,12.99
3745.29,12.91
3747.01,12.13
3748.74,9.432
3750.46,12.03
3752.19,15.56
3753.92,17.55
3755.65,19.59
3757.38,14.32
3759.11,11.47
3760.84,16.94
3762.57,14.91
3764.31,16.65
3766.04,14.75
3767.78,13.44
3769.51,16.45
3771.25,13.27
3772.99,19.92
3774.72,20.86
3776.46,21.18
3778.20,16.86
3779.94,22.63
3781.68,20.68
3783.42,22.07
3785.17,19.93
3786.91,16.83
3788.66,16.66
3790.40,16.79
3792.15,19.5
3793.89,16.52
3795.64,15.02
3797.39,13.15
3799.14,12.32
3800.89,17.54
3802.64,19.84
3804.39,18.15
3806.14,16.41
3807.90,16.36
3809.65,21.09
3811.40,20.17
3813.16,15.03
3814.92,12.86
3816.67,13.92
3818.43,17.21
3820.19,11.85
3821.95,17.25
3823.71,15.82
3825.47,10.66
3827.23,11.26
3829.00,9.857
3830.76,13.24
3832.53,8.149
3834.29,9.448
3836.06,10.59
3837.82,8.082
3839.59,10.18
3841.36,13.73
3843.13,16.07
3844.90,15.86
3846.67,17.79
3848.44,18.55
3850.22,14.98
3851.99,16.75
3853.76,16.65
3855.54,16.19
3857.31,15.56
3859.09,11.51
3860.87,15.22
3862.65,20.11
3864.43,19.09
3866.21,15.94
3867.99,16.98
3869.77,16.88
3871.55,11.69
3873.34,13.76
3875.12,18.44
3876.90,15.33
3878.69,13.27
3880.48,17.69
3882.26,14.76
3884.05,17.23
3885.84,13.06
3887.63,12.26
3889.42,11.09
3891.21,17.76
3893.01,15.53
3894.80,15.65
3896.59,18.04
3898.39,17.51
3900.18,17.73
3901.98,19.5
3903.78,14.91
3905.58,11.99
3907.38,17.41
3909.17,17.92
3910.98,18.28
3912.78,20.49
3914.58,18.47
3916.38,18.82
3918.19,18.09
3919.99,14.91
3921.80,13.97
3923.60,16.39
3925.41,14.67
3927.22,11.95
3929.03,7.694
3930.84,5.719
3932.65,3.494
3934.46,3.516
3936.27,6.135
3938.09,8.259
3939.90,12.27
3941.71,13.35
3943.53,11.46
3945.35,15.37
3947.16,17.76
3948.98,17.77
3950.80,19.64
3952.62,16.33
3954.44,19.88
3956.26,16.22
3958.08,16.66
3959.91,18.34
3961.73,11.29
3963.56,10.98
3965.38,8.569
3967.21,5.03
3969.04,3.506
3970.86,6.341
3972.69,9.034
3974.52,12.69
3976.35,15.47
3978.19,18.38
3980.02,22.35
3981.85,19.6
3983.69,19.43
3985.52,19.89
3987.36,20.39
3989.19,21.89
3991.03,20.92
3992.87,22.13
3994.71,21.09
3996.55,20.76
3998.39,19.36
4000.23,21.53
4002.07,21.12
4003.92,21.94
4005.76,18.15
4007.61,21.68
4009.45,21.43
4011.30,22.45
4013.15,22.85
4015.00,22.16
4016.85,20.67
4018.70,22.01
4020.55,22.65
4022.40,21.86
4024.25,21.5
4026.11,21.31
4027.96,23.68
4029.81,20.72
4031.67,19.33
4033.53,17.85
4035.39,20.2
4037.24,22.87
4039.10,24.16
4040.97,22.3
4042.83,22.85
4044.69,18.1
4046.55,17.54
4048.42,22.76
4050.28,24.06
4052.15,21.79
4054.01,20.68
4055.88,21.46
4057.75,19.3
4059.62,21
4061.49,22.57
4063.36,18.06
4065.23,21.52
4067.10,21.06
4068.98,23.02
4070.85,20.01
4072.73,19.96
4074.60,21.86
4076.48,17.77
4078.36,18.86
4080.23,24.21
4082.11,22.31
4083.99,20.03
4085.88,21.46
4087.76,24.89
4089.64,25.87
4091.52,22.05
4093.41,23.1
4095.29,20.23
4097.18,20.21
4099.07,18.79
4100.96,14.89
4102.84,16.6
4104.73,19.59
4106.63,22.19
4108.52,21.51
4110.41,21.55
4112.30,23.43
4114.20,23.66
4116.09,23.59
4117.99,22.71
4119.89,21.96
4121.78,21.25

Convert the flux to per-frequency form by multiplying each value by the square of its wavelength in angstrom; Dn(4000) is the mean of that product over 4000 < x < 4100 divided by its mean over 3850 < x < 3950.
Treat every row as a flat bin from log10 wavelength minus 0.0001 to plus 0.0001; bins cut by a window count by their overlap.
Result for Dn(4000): 1.56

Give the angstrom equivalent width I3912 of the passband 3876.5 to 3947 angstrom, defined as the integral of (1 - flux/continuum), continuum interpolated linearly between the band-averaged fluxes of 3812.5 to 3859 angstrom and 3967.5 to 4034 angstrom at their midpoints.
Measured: 8.7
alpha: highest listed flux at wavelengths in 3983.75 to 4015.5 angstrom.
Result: 22.85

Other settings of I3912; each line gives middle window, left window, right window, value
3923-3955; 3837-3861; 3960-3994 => 5.9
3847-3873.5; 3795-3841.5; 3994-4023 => -0.8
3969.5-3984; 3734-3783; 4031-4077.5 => 3.4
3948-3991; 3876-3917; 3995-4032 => 9.2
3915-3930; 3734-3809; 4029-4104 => 3.1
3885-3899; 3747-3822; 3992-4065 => 2.7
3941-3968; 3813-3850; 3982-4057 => 5.5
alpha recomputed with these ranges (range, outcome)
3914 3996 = 22.35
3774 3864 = 22.63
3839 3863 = 20.11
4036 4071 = 24.16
